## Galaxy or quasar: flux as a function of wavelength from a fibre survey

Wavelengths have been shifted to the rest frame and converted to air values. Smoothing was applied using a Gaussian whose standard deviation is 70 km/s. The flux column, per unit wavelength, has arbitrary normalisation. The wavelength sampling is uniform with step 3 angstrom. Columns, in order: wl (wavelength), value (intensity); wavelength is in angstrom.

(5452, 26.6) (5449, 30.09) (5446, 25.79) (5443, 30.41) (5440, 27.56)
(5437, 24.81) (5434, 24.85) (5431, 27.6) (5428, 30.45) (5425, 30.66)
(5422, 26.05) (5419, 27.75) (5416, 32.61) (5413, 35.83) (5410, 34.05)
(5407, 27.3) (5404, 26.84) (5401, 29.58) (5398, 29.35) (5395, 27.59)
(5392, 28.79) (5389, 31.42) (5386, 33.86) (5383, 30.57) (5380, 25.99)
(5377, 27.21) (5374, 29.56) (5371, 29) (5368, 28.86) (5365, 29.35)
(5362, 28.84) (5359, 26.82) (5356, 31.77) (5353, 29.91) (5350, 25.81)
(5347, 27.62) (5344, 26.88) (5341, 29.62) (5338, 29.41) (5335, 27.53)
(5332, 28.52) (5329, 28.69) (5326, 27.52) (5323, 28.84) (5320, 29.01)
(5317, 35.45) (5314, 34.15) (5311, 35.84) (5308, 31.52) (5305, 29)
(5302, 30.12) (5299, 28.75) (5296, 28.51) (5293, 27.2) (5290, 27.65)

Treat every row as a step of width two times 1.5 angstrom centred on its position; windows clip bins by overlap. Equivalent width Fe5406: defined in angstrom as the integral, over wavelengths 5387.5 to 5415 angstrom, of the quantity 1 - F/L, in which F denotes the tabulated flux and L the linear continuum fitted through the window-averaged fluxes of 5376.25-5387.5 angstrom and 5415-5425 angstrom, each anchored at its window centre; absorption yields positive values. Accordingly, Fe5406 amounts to -0.9 angstrom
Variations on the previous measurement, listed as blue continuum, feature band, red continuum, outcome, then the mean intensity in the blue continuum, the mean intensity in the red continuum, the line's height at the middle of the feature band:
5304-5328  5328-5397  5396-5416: 4.7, 31.4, 30.6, 31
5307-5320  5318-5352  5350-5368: 3.5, 33.7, 29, 31.5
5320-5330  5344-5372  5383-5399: 0.8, 28.4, 30.3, 29.3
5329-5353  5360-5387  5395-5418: 0.2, 28.1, 30.5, 29.3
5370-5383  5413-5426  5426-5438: -1.2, 28.2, 27.2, 27.4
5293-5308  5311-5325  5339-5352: -1.7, 29.1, 27.6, 28.6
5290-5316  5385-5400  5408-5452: -0.3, 30.6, 29.1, 29.5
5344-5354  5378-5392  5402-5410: -1.0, 27.5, 28.5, 28.2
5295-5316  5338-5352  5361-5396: 1.1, 31.3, 29.3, 30.2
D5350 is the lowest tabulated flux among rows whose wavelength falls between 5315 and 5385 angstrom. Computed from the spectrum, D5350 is 25.81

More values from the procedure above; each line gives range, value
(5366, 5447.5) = 24.81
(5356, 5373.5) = 26.82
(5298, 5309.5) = 28.75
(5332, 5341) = 27.53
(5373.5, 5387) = 25.99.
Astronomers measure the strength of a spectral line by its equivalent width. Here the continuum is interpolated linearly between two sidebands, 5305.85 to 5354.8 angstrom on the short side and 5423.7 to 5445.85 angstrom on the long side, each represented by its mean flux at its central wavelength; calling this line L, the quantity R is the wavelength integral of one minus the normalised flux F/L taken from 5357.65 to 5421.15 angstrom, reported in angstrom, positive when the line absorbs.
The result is -1.9 angstrom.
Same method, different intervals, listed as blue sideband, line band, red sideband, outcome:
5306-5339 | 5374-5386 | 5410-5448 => 0.33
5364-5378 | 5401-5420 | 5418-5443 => -1.82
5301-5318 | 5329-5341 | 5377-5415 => 1.22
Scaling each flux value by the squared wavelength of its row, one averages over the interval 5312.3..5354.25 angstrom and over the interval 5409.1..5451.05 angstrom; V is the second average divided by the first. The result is 1.03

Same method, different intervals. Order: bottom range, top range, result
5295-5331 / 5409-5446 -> 0.99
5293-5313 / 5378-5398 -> 1.00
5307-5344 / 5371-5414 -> 1.01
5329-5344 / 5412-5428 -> 1.10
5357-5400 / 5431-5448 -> 0.94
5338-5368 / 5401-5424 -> 1.07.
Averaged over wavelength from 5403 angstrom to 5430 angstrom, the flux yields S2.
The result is 30.2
